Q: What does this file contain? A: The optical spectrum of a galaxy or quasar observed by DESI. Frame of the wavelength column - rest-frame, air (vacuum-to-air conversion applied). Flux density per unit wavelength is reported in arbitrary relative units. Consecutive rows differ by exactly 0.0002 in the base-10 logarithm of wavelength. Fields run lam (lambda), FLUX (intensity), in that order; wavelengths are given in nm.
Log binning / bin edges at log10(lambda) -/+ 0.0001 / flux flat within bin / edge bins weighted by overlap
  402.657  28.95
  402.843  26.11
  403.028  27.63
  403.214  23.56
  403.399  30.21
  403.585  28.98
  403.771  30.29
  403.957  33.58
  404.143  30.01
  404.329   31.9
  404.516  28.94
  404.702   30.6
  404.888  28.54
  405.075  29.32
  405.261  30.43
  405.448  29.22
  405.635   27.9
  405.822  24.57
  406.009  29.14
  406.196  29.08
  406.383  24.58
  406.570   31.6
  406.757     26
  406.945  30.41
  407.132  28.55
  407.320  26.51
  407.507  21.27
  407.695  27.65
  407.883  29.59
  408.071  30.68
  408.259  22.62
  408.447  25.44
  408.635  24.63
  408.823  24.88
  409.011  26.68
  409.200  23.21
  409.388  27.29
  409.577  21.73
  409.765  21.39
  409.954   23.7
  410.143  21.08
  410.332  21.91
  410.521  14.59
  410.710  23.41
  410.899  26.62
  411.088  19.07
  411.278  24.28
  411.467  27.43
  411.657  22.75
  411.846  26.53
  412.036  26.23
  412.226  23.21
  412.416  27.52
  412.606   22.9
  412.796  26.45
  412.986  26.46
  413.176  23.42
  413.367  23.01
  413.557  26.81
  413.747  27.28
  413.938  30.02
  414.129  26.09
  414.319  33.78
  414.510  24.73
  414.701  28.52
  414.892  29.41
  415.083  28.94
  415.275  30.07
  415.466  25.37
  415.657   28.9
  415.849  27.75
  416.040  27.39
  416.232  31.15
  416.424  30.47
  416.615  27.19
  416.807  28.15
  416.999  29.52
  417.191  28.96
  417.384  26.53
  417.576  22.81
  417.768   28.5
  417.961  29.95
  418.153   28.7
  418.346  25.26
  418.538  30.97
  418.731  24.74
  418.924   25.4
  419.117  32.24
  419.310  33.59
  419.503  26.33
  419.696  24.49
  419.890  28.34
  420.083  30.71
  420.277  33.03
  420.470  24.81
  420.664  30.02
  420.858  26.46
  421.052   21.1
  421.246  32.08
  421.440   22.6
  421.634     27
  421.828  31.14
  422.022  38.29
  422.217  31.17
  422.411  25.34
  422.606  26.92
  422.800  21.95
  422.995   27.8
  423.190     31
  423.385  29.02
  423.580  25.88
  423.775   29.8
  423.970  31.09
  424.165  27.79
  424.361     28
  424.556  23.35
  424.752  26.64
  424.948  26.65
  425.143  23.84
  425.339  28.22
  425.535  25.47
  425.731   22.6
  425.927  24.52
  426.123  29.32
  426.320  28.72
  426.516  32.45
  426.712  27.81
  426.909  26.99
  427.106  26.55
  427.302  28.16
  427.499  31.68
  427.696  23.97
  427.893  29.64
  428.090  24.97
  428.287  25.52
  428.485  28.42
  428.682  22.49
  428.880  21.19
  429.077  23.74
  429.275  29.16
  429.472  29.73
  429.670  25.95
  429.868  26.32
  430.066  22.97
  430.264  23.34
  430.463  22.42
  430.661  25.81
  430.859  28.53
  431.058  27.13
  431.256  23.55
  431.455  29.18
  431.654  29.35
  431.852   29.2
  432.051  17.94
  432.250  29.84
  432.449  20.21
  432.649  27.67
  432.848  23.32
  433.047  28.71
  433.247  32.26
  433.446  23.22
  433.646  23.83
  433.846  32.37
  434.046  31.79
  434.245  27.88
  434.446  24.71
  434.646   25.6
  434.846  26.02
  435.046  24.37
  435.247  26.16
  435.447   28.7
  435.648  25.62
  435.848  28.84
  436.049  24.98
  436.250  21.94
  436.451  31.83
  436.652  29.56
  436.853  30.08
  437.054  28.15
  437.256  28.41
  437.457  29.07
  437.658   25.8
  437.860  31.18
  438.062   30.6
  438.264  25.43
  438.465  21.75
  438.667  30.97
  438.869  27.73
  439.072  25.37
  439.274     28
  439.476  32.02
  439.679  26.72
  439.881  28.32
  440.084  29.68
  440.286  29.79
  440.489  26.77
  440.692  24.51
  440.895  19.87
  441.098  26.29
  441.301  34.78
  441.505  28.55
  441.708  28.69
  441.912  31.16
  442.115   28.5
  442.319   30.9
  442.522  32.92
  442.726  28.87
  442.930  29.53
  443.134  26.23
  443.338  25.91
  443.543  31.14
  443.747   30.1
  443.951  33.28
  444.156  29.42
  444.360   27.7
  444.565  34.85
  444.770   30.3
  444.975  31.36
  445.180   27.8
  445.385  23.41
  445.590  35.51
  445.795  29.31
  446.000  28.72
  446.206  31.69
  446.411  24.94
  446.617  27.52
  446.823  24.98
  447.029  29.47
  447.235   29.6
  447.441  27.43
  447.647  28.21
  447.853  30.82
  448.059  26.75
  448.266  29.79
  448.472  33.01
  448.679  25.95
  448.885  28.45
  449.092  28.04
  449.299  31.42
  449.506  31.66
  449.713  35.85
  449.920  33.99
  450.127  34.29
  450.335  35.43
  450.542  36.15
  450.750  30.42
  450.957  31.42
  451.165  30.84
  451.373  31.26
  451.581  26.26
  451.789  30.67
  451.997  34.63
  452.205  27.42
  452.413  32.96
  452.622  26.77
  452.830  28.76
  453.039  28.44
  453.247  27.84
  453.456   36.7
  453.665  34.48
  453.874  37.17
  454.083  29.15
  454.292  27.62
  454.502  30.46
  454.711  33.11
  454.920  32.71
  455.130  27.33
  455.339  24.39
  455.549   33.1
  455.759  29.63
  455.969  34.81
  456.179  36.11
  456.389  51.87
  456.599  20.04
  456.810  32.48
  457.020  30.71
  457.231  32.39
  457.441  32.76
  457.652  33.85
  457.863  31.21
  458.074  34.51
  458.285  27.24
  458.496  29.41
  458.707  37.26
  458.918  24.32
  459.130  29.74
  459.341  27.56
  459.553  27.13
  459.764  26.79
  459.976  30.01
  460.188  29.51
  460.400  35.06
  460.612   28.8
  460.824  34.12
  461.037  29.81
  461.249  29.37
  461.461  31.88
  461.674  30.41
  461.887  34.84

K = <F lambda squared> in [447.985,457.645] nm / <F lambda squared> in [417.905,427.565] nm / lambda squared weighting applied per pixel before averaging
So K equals 1.29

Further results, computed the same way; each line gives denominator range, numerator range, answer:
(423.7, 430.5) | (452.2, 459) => 1.35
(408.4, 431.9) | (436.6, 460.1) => 1.28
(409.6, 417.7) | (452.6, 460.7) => 1.46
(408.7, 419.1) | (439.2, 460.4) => 1.37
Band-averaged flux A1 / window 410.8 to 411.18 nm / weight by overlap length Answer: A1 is 22.9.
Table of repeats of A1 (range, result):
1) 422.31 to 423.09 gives 25.5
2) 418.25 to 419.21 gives 27.7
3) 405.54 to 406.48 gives 27.1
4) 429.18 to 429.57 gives 29.5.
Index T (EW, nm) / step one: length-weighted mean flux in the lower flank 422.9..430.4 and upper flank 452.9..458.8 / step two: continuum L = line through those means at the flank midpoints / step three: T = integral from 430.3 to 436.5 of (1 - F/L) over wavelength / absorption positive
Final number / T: 0.34 nm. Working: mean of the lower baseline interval 26.8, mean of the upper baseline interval 32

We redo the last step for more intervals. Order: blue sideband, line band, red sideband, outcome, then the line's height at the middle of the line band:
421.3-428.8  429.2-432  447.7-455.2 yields 0.175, 28.2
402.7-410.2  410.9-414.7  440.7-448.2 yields 0.246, 27.6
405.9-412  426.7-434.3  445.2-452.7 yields 0.373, 27.8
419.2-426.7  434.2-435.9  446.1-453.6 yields 0.154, 28.9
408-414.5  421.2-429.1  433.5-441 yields -0.345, 26.2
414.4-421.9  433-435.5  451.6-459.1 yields 0.186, 29.5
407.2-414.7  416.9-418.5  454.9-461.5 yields -0.110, 25.9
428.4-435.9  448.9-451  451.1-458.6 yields -0.171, 30.3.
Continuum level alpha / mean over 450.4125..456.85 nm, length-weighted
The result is 31.5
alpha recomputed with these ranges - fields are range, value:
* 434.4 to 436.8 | 26.6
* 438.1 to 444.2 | 28.5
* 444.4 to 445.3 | 30.7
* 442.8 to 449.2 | 29.1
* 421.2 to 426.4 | 27.6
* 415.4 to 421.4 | 28.1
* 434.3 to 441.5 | 27.4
